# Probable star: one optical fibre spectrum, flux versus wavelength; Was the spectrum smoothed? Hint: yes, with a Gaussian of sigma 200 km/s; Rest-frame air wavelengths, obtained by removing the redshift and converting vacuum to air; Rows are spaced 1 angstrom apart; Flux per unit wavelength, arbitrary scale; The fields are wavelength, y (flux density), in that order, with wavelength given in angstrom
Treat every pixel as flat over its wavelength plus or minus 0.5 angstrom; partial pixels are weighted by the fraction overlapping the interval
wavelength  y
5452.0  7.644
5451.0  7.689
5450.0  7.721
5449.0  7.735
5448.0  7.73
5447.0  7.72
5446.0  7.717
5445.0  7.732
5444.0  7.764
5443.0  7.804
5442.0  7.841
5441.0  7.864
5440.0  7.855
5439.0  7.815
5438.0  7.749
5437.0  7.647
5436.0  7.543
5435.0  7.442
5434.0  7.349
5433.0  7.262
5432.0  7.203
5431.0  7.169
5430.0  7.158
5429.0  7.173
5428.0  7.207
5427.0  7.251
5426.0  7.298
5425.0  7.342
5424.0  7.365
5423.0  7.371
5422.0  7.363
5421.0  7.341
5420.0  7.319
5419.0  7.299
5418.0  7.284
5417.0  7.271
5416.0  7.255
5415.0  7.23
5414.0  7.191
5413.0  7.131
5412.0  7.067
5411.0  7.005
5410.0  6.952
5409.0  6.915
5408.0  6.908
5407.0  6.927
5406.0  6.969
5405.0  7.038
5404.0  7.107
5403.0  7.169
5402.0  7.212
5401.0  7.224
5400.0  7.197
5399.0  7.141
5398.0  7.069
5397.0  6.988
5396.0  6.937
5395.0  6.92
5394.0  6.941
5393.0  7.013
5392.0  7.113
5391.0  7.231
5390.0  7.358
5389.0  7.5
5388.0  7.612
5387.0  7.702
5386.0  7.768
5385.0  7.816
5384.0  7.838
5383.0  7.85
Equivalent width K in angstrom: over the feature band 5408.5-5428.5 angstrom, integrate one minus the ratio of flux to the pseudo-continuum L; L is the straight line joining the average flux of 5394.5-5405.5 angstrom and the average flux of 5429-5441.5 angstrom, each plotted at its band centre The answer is 0.2 angstrom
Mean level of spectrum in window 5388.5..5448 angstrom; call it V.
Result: 7.3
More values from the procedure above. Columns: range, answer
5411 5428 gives 7.26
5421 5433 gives 7.27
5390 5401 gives 7.08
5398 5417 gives 7.1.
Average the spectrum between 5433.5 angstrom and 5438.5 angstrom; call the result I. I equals 7.55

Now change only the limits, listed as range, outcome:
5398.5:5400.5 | 7.17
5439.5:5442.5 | 7.85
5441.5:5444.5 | 7.8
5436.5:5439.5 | 7.74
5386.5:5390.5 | 7.54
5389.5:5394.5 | 7.13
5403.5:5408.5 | 6.99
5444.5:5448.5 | 7.72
